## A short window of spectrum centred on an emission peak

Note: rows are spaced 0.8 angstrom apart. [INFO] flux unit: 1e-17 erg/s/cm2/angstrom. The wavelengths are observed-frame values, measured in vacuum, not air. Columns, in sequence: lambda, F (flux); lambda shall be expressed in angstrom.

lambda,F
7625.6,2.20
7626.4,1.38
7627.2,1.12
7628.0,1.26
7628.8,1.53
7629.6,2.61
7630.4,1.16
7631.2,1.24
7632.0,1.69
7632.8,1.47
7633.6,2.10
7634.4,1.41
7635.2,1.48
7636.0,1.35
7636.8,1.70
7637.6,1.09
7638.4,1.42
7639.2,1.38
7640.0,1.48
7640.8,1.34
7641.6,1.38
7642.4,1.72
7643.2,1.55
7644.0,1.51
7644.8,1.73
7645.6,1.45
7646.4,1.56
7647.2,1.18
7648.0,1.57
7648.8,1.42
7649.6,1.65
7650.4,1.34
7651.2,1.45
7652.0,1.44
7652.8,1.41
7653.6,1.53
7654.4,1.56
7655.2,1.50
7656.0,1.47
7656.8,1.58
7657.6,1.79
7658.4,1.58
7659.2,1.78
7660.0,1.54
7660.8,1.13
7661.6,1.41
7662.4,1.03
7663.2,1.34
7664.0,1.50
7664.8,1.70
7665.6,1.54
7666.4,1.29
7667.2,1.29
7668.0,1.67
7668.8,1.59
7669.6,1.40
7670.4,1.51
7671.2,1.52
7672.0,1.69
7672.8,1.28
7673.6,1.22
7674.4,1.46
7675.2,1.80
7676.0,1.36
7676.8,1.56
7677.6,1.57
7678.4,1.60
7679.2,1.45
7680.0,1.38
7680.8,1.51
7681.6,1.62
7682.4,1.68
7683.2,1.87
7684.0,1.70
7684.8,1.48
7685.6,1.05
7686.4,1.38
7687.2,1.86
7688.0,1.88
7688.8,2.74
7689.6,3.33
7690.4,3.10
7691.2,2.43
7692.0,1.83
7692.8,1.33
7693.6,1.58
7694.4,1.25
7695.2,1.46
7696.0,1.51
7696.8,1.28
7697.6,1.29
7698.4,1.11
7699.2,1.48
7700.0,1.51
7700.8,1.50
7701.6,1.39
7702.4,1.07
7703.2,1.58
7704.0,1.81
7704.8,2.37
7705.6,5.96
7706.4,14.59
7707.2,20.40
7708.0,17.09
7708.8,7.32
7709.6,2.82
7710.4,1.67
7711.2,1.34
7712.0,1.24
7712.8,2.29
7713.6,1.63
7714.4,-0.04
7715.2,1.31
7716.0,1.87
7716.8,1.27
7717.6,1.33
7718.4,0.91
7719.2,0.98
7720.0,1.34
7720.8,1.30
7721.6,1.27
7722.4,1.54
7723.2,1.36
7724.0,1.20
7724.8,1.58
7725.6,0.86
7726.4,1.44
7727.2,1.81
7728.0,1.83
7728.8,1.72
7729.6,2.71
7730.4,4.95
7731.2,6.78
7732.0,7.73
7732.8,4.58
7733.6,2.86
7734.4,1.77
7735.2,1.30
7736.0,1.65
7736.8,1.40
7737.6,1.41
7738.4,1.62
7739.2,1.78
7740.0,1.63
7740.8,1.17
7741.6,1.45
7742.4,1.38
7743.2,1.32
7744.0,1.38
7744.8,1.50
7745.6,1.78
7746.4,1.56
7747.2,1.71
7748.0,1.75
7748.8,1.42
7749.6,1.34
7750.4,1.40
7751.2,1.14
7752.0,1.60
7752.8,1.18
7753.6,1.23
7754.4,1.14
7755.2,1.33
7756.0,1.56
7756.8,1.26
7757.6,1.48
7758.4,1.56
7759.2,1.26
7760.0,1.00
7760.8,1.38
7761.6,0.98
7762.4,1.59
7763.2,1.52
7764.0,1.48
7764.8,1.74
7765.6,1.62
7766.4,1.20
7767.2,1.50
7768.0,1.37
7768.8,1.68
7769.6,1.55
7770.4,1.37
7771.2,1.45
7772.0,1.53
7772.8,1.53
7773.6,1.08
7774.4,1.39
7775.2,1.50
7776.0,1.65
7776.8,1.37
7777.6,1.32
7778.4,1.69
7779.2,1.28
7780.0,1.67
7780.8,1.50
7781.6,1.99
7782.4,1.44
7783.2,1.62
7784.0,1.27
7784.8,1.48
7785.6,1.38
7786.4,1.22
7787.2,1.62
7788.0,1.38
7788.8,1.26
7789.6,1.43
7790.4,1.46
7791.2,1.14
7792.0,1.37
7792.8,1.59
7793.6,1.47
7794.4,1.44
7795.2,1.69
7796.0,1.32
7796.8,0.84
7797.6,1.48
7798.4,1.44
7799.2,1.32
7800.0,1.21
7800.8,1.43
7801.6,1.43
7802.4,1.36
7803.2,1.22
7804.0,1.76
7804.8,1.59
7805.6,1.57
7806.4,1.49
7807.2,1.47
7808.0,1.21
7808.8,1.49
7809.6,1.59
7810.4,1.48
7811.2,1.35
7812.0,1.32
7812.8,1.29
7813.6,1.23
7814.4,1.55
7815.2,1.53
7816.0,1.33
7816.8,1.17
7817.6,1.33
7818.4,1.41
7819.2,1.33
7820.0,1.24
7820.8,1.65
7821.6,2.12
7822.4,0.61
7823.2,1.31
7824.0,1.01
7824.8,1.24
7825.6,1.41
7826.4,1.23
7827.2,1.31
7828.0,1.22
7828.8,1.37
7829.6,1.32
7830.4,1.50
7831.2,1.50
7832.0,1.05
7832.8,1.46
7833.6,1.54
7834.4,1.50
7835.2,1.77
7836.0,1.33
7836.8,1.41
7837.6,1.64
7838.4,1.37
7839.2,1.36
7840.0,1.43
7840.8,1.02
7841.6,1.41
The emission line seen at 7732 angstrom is [N II]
